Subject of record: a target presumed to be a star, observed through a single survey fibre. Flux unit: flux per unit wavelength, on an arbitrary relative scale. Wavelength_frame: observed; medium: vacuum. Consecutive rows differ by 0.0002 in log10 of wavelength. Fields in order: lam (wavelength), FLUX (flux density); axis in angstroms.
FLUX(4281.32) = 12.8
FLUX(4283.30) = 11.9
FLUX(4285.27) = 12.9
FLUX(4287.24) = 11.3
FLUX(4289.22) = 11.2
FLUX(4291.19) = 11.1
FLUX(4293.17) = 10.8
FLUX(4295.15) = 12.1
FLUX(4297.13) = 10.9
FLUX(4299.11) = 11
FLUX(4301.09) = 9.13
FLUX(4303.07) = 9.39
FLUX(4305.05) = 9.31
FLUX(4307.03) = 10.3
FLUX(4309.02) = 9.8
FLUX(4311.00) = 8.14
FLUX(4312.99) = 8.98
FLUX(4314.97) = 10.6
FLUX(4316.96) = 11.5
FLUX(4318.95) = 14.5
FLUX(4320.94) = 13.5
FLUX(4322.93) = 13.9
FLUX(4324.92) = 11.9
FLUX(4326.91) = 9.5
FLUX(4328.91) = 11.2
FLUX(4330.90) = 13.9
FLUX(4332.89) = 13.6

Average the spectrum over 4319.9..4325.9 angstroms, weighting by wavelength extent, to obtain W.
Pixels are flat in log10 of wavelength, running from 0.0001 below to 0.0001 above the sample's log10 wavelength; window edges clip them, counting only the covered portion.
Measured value 13.1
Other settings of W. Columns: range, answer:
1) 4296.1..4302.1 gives 10.3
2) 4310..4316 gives 9.26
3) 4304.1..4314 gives 9.31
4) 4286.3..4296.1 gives 11.3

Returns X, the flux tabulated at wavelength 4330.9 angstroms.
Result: 13.9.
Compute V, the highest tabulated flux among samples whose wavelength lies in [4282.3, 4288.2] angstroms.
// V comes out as 12.9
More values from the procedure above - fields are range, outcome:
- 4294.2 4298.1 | 12.1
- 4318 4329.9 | 14.5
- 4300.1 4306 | 9.39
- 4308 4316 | 10.6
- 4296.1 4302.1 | 11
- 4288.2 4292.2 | 11.2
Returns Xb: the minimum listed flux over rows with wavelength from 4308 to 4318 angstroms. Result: 8.14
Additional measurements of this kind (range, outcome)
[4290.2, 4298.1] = 10.8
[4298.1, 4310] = 9.13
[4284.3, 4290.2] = 11.2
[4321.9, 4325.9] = 11.9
